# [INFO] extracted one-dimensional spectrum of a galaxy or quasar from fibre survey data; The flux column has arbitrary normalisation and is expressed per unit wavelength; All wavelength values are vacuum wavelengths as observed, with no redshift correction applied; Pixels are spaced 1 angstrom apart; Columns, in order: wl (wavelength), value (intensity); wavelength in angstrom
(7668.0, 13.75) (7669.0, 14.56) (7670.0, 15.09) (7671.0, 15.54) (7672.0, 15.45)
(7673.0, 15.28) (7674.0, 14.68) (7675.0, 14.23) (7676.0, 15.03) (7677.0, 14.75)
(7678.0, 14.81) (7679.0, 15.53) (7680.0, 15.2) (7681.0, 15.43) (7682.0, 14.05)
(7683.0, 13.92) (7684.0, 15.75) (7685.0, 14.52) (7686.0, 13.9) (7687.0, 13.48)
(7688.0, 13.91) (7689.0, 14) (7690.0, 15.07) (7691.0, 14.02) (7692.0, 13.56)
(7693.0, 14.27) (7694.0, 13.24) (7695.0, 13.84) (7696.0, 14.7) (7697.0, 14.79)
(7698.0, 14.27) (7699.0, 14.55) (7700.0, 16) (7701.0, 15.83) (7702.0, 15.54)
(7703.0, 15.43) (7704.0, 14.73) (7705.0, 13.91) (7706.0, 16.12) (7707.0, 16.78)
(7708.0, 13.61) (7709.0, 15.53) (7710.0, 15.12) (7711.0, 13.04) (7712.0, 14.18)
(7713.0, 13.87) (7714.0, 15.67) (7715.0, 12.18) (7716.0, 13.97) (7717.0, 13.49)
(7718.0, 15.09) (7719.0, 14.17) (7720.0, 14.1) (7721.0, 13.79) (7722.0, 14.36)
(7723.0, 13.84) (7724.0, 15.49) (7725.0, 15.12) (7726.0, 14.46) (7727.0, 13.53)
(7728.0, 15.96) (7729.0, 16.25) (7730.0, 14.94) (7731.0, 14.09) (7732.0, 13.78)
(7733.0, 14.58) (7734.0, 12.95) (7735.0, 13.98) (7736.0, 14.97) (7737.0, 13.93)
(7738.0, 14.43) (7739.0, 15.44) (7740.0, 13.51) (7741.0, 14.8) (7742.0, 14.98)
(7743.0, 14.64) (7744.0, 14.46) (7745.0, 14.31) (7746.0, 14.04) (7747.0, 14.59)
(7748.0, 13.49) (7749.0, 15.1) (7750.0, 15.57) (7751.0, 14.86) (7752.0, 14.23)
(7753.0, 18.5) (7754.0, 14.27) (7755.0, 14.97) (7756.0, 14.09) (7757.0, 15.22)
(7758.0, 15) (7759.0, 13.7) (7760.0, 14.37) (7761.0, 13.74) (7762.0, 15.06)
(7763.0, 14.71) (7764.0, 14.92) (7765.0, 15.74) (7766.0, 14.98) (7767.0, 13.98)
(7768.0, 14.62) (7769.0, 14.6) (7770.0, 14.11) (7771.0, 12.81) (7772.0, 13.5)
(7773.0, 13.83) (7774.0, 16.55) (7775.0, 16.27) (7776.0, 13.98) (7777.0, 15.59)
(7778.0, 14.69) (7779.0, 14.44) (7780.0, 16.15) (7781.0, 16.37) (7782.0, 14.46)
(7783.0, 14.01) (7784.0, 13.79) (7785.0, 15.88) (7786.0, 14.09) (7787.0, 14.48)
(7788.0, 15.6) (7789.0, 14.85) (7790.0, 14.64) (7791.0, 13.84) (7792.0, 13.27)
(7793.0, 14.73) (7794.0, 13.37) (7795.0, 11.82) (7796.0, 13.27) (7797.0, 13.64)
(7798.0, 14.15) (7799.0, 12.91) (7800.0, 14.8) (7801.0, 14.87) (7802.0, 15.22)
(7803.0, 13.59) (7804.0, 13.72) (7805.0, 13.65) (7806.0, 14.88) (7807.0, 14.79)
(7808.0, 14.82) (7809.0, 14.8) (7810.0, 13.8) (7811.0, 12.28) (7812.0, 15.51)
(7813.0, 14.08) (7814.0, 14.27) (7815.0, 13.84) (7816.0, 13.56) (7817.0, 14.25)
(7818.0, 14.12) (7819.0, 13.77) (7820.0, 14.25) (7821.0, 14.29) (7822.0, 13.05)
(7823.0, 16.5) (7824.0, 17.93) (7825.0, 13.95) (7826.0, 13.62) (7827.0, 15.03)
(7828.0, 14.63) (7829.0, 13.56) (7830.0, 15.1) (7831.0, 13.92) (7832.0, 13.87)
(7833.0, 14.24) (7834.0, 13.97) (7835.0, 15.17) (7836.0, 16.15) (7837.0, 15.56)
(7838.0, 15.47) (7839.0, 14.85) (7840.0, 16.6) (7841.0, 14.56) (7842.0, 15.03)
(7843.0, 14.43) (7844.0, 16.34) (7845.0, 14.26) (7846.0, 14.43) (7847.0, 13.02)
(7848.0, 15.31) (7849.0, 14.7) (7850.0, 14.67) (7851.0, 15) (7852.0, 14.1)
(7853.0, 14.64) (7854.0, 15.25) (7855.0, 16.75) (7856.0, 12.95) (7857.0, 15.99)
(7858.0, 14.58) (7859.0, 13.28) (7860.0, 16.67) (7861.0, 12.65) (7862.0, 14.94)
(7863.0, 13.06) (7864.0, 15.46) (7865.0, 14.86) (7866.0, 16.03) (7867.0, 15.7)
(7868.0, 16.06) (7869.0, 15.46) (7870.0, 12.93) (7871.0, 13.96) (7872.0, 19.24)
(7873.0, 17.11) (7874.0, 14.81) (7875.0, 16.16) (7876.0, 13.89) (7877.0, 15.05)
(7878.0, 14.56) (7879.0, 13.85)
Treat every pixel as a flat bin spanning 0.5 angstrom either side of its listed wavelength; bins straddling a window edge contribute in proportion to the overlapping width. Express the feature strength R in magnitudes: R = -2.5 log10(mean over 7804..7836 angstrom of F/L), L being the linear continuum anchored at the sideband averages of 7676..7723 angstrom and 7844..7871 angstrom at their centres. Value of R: 0.022 mag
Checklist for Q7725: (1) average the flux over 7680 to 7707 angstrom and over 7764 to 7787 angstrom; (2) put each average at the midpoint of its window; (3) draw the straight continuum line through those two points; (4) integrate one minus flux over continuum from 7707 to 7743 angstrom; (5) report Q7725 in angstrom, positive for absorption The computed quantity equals 0.6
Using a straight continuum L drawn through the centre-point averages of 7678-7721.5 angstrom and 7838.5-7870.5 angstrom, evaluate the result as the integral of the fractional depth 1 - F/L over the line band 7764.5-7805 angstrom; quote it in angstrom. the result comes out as 0.7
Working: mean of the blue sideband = 14.5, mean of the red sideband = 14.8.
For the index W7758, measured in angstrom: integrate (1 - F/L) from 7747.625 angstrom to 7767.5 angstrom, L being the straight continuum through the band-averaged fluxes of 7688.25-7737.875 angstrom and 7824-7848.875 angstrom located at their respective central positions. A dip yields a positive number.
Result -0.3 angstrom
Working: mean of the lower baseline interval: 14.5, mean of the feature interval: 14.8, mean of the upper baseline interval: 14.8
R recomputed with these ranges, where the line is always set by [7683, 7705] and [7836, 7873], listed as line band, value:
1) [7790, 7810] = 0.06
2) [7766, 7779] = 0.01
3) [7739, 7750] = 0.01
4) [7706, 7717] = 0.01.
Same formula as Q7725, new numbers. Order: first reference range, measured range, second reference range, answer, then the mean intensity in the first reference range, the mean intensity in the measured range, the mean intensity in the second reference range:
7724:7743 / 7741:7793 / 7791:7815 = -1.5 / 14.6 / 14.7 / 14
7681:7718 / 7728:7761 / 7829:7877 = 0.0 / 14.5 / 14.6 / 14.9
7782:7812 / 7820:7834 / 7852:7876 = 0.0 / 14.2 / 14.6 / 15.1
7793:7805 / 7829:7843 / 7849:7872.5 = -0.4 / 13.8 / 14.9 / 15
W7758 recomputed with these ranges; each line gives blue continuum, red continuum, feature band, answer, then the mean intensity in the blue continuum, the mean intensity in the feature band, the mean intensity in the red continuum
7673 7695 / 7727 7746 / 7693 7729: -0.29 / 14.5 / 14.6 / 14.5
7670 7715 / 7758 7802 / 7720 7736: 0.13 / 14.7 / 14.5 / 14.5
